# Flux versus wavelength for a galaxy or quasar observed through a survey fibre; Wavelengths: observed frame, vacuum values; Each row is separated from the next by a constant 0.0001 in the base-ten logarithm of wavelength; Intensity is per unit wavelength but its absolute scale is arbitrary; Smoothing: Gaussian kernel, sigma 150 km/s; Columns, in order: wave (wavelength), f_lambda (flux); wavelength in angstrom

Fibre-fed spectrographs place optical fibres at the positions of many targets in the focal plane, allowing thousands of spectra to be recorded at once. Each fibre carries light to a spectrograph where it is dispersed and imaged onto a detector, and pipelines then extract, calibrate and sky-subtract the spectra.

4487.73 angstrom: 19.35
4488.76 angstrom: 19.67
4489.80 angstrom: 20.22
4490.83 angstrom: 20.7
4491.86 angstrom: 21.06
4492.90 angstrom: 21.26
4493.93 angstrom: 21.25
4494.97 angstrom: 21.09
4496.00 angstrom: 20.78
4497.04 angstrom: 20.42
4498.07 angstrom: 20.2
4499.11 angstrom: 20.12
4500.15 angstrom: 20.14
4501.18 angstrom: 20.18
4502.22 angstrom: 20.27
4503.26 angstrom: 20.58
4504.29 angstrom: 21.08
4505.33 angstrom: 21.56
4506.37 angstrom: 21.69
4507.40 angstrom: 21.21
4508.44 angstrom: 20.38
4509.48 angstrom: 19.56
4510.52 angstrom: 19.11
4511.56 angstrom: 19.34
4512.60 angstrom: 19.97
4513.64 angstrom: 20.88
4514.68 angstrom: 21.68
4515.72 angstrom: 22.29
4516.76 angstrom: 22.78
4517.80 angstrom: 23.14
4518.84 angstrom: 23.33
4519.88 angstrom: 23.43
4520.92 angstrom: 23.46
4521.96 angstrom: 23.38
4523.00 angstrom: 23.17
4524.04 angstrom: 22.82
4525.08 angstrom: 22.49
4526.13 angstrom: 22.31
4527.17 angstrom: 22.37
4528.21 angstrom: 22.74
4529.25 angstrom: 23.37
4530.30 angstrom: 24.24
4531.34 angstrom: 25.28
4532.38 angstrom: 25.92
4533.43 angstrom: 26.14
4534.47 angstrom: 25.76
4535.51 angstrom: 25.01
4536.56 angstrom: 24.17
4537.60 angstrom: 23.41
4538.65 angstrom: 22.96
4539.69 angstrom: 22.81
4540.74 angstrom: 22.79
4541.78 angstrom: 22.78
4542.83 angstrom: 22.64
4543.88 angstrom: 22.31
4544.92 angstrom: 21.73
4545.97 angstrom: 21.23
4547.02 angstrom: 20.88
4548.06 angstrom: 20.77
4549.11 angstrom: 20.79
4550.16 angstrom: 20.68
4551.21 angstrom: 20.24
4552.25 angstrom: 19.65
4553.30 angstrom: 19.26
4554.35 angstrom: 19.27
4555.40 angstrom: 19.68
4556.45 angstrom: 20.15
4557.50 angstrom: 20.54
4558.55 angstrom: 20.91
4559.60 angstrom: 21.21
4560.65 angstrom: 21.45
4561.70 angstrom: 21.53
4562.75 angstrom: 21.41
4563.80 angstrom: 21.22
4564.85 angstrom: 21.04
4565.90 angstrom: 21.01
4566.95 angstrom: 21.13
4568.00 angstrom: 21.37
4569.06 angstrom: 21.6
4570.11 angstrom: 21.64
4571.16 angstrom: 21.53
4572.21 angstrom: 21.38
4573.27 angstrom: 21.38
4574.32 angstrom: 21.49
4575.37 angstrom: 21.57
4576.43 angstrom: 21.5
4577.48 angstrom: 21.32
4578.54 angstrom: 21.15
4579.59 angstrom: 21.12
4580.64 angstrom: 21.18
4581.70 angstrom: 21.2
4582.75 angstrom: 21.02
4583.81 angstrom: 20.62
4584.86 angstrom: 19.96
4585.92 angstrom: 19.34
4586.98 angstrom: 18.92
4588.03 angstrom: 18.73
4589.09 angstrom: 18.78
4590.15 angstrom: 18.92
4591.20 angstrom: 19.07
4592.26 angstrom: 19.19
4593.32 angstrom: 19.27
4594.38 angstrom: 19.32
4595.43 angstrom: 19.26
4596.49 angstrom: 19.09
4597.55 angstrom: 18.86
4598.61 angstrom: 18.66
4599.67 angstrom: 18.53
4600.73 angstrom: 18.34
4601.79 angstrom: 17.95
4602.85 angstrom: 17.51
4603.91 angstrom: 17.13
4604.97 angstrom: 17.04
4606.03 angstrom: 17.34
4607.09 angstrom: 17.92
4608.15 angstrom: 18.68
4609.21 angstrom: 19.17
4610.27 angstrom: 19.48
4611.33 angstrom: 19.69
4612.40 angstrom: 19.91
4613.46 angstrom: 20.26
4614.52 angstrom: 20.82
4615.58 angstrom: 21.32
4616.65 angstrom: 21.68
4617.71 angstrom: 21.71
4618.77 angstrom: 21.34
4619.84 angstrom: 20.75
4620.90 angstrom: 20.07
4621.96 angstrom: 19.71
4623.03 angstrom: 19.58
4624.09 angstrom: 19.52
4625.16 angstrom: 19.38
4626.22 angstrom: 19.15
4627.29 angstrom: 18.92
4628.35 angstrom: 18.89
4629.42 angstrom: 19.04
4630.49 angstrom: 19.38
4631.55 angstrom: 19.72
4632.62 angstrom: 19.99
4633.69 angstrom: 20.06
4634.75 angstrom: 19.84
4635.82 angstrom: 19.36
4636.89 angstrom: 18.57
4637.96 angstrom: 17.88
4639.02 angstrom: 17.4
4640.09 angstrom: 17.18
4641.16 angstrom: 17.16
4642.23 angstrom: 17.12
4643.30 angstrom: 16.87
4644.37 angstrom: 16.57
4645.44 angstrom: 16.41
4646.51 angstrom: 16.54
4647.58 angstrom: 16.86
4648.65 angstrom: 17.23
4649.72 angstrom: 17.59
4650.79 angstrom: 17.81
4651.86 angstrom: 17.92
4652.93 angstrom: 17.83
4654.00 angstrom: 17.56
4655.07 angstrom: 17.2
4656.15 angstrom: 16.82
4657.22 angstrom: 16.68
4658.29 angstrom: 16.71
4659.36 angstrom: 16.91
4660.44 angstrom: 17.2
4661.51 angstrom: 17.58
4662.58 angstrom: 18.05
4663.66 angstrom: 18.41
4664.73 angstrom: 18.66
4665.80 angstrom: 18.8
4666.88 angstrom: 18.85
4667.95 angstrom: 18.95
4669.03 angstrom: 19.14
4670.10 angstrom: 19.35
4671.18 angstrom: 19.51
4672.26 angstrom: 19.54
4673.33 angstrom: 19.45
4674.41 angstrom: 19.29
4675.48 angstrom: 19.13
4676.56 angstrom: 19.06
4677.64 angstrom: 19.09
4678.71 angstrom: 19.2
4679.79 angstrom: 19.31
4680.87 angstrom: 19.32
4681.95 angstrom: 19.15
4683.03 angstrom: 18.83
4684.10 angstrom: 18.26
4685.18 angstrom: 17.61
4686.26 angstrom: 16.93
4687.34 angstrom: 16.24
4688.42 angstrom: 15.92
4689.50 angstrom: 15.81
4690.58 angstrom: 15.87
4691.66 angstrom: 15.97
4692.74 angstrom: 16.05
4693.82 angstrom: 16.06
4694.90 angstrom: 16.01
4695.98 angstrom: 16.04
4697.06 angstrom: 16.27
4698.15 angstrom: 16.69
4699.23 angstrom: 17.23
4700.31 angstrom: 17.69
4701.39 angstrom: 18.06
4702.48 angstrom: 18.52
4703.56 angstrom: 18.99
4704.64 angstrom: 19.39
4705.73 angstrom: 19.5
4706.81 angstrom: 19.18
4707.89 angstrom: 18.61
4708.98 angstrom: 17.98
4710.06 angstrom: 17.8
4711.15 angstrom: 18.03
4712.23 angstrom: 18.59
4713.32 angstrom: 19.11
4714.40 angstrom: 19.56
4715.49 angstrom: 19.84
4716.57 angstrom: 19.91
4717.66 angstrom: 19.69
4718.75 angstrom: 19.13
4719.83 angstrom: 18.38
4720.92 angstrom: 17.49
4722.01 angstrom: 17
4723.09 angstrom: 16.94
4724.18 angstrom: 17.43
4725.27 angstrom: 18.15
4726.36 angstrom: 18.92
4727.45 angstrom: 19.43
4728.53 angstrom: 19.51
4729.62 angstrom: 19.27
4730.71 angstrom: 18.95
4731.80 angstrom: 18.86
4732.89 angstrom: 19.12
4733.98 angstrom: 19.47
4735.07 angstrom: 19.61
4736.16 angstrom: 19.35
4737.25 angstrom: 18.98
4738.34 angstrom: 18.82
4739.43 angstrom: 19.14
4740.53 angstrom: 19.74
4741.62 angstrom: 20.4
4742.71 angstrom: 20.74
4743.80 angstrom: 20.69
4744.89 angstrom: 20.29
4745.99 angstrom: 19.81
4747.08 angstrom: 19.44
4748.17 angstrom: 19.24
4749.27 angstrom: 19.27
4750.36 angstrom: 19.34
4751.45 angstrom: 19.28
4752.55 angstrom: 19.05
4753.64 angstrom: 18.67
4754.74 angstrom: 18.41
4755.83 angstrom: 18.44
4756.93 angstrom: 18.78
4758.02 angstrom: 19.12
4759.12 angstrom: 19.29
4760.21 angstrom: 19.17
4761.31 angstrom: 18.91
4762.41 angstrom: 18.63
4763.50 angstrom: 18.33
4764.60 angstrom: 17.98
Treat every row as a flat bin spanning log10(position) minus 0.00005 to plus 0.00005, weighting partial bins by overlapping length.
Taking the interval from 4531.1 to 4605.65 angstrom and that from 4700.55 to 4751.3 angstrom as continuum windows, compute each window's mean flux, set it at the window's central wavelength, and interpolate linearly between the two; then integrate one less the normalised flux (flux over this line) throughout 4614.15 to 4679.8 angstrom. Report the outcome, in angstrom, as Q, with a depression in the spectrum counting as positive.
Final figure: 4.24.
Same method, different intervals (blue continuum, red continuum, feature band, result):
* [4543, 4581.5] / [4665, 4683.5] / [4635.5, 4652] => 1.9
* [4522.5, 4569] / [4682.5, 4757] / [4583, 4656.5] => 6.3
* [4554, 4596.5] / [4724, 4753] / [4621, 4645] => 1.7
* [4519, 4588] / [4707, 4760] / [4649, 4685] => 3.0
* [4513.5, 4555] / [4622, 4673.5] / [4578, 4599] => 0.9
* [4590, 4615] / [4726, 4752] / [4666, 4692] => 1.1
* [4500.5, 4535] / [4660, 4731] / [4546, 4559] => 0.7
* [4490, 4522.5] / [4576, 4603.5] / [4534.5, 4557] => -1.4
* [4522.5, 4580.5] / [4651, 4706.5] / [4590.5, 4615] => 1.8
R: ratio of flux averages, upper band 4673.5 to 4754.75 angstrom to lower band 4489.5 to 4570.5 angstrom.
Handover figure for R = 0.9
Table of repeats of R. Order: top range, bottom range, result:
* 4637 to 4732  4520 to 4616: 0.86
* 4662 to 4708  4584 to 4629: 0.94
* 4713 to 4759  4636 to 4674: 1.07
